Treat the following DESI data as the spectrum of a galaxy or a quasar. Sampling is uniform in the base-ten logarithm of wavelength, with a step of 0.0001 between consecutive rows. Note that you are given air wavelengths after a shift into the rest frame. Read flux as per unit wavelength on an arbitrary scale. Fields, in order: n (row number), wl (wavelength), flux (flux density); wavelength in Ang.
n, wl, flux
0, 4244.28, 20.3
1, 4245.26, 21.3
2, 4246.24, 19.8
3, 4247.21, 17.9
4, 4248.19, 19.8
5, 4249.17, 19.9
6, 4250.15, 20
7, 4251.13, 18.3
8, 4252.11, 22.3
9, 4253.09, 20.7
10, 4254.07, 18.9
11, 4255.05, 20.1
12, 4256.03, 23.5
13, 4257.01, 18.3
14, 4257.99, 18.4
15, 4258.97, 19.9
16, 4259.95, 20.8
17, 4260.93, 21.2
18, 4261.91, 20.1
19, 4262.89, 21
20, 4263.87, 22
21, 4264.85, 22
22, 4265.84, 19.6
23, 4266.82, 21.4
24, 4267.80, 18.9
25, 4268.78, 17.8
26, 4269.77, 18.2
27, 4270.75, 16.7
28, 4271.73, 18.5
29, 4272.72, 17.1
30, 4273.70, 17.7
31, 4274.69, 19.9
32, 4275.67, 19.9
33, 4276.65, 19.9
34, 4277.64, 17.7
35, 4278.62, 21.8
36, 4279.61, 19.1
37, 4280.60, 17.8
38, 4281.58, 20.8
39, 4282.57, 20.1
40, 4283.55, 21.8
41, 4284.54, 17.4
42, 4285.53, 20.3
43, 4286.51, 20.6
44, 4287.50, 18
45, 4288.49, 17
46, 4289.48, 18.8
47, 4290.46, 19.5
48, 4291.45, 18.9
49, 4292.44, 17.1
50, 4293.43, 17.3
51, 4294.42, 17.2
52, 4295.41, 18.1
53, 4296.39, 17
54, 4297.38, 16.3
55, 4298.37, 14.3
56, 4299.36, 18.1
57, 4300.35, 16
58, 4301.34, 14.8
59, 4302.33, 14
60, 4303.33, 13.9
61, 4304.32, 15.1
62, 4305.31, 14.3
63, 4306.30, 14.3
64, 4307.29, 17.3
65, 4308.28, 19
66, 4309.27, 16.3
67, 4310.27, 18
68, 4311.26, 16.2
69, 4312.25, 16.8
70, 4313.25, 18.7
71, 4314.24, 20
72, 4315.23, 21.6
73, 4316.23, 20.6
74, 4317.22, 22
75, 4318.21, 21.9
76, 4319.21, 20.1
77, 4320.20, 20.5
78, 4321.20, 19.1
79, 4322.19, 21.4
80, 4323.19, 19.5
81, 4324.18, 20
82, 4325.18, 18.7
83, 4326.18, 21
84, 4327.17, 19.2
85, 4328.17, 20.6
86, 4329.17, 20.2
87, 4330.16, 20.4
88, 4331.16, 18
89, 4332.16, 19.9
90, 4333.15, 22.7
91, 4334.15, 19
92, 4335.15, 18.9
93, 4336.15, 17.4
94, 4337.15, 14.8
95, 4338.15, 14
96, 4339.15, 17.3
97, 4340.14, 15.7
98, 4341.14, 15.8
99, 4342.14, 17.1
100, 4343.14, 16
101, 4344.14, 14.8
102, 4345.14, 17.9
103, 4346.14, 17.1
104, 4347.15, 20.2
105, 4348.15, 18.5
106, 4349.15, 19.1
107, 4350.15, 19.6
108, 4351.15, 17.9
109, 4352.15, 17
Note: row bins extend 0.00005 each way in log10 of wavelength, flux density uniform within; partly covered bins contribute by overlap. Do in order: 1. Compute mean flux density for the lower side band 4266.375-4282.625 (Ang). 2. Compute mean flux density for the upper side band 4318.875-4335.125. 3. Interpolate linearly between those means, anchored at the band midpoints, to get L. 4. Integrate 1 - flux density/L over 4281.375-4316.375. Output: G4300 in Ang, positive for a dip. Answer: 3.3 Ang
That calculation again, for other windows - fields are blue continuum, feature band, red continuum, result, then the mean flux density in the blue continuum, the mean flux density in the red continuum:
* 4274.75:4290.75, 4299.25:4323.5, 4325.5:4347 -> 0.9 Ang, 19.4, 18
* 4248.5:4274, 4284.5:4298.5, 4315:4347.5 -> 1.0 Ang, 19.8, 18.9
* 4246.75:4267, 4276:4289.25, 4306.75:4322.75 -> 0.3 Ang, 20.3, 19.3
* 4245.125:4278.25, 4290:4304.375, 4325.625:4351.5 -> 1.9 Ang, 19.7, 18.2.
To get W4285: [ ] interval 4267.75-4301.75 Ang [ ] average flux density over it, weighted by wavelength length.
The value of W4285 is 18.3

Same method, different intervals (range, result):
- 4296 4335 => 18.4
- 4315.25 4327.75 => 20.4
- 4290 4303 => 16.8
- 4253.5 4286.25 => 19.7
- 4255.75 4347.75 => 18.5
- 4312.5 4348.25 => 18.9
